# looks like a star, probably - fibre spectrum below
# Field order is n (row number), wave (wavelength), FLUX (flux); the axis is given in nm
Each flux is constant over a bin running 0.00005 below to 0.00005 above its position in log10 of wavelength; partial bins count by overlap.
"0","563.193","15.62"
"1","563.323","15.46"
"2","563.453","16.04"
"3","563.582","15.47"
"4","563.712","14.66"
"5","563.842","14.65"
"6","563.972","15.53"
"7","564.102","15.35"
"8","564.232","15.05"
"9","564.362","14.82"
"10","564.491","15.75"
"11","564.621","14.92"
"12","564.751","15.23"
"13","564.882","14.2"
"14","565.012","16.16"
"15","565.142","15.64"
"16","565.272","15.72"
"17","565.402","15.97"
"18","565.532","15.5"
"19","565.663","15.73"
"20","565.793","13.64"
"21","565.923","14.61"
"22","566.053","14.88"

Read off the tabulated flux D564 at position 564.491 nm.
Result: 15.75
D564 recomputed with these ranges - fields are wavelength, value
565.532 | 15.5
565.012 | 16.16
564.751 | 15.23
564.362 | 14.82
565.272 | 15.72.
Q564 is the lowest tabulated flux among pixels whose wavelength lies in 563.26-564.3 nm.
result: 14.65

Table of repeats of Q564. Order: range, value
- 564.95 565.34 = 15.64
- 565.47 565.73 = 15.5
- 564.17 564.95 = 14.2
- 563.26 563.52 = 15.46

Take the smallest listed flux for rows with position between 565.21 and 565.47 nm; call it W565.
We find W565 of 15.72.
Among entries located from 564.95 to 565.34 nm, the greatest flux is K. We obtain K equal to 16.16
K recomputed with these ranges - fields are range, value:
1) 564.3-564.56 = 15.75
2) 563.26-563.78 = 16.04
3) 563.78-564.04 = 15.53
